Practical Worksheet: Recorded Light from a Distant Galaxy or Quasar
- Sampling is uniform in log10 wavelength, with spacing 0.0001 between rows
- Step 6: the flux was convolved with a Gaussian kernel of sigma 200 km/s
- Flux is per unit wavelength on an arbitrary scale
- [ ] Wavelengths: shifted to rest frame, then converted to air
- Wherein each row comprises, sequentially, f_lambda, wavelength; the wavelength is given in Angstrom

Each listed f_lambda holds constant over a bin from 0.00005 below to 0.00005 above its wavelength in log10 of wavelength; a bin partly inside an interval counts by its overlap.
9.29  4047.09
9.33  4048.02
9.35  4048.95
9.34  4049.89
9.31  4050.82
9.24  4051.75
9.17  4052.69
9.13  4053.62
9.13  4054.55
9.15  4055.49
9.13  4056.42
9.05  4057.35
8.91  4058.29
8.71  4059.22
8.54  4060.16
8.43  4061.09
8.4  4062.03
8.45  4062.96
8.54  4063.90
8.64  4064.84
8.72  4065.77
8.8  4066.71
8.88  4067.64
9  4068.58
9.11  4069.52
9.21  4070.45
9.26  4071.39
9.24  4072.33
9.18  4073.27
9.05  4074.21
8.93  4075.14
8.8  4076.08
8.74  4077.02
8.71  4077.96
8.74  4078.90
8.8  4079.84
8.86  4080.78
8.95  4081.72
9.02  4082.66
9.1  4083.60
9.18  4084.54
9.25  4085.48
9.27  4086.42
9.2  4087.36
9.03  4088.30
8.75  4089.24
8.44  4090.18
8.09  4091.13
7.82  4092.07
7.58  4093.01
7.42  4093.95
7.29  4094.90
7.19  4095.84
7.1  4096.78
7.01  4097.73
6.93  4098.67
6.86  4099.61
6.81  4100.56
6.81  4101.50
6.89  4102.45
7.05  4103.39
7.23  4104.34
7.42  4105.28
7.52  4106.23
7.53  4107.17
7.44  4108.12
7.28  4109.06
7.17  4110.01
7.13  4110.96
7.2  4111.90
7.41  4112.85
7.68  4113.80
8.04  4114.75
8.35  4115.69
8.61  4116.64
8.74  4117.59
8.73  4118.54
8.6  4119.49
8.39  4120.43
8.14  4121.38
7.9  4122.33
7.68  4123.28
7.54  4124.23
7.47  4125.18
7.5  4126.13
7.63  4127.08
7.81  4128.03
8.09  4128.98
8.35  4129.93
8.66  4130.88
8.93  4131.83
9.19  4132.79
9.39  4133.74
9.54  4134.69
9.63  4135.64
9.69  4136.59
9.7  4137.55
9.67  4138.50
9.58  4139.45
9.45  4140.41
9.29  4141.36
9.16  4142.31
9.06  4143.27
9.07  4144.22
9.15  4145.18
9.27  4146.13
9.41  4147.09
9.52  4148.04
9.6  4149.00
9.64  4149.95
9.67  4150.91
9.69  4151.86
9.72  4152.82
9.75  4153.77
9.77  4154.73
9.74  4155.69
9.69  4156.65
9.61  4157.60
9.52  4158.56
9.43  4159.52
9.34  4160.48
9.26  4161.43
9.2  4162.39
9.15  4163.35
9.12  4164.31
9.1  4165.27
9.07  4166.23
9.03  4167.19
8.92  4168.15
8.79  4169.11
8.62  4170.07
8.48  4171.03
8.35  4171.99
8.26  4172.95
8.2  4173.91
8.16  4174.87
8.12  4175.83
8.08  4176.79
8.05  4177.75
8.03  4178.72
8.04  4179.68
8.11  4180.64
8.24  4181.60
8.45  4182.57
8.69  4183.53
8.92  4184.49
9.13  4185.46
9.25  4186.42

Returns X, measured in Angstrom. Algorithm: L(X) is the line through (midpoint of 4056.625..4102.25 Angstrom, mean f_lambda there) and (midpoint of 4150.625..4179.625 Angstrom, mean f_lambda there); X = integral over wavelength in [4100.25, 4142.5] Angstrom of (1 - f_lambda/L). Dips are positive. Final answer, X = 2.6 Angstrom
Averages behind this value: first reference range 8.47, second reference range 8.98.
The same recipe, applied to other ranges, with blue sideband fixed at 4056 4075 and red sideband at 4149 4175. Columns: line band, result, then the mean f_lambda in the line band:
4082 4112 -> 4.0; 7.76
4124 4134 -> 0.9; 8.22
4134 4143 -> -0.4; 9.51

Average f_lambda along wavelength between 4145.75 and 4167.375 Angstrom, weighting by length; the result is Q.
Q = 9.45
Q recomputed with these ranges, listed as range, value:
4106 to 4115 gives 7.42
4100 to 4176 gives 8.61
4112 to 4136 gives 8.3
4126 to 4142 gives 8.98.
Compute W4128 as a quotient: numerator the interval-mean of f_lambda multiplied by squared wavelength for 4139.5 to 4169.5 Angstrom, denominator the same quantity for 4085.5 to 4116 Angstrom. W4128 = 1.26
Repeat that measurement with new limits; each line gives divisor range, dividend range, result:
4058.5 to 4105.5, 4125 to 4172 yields 1.13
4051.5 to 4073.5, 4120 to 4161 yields 1.06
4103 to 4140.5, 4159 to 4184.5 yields 1.08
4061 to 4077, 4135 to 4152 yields 1.11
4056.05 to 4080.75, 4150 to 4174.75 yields 1.09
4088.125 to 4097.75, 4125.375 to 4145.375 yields 1.17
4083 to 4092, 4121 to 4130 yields 0.89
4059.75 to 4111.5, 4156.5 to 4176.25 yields 1.13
